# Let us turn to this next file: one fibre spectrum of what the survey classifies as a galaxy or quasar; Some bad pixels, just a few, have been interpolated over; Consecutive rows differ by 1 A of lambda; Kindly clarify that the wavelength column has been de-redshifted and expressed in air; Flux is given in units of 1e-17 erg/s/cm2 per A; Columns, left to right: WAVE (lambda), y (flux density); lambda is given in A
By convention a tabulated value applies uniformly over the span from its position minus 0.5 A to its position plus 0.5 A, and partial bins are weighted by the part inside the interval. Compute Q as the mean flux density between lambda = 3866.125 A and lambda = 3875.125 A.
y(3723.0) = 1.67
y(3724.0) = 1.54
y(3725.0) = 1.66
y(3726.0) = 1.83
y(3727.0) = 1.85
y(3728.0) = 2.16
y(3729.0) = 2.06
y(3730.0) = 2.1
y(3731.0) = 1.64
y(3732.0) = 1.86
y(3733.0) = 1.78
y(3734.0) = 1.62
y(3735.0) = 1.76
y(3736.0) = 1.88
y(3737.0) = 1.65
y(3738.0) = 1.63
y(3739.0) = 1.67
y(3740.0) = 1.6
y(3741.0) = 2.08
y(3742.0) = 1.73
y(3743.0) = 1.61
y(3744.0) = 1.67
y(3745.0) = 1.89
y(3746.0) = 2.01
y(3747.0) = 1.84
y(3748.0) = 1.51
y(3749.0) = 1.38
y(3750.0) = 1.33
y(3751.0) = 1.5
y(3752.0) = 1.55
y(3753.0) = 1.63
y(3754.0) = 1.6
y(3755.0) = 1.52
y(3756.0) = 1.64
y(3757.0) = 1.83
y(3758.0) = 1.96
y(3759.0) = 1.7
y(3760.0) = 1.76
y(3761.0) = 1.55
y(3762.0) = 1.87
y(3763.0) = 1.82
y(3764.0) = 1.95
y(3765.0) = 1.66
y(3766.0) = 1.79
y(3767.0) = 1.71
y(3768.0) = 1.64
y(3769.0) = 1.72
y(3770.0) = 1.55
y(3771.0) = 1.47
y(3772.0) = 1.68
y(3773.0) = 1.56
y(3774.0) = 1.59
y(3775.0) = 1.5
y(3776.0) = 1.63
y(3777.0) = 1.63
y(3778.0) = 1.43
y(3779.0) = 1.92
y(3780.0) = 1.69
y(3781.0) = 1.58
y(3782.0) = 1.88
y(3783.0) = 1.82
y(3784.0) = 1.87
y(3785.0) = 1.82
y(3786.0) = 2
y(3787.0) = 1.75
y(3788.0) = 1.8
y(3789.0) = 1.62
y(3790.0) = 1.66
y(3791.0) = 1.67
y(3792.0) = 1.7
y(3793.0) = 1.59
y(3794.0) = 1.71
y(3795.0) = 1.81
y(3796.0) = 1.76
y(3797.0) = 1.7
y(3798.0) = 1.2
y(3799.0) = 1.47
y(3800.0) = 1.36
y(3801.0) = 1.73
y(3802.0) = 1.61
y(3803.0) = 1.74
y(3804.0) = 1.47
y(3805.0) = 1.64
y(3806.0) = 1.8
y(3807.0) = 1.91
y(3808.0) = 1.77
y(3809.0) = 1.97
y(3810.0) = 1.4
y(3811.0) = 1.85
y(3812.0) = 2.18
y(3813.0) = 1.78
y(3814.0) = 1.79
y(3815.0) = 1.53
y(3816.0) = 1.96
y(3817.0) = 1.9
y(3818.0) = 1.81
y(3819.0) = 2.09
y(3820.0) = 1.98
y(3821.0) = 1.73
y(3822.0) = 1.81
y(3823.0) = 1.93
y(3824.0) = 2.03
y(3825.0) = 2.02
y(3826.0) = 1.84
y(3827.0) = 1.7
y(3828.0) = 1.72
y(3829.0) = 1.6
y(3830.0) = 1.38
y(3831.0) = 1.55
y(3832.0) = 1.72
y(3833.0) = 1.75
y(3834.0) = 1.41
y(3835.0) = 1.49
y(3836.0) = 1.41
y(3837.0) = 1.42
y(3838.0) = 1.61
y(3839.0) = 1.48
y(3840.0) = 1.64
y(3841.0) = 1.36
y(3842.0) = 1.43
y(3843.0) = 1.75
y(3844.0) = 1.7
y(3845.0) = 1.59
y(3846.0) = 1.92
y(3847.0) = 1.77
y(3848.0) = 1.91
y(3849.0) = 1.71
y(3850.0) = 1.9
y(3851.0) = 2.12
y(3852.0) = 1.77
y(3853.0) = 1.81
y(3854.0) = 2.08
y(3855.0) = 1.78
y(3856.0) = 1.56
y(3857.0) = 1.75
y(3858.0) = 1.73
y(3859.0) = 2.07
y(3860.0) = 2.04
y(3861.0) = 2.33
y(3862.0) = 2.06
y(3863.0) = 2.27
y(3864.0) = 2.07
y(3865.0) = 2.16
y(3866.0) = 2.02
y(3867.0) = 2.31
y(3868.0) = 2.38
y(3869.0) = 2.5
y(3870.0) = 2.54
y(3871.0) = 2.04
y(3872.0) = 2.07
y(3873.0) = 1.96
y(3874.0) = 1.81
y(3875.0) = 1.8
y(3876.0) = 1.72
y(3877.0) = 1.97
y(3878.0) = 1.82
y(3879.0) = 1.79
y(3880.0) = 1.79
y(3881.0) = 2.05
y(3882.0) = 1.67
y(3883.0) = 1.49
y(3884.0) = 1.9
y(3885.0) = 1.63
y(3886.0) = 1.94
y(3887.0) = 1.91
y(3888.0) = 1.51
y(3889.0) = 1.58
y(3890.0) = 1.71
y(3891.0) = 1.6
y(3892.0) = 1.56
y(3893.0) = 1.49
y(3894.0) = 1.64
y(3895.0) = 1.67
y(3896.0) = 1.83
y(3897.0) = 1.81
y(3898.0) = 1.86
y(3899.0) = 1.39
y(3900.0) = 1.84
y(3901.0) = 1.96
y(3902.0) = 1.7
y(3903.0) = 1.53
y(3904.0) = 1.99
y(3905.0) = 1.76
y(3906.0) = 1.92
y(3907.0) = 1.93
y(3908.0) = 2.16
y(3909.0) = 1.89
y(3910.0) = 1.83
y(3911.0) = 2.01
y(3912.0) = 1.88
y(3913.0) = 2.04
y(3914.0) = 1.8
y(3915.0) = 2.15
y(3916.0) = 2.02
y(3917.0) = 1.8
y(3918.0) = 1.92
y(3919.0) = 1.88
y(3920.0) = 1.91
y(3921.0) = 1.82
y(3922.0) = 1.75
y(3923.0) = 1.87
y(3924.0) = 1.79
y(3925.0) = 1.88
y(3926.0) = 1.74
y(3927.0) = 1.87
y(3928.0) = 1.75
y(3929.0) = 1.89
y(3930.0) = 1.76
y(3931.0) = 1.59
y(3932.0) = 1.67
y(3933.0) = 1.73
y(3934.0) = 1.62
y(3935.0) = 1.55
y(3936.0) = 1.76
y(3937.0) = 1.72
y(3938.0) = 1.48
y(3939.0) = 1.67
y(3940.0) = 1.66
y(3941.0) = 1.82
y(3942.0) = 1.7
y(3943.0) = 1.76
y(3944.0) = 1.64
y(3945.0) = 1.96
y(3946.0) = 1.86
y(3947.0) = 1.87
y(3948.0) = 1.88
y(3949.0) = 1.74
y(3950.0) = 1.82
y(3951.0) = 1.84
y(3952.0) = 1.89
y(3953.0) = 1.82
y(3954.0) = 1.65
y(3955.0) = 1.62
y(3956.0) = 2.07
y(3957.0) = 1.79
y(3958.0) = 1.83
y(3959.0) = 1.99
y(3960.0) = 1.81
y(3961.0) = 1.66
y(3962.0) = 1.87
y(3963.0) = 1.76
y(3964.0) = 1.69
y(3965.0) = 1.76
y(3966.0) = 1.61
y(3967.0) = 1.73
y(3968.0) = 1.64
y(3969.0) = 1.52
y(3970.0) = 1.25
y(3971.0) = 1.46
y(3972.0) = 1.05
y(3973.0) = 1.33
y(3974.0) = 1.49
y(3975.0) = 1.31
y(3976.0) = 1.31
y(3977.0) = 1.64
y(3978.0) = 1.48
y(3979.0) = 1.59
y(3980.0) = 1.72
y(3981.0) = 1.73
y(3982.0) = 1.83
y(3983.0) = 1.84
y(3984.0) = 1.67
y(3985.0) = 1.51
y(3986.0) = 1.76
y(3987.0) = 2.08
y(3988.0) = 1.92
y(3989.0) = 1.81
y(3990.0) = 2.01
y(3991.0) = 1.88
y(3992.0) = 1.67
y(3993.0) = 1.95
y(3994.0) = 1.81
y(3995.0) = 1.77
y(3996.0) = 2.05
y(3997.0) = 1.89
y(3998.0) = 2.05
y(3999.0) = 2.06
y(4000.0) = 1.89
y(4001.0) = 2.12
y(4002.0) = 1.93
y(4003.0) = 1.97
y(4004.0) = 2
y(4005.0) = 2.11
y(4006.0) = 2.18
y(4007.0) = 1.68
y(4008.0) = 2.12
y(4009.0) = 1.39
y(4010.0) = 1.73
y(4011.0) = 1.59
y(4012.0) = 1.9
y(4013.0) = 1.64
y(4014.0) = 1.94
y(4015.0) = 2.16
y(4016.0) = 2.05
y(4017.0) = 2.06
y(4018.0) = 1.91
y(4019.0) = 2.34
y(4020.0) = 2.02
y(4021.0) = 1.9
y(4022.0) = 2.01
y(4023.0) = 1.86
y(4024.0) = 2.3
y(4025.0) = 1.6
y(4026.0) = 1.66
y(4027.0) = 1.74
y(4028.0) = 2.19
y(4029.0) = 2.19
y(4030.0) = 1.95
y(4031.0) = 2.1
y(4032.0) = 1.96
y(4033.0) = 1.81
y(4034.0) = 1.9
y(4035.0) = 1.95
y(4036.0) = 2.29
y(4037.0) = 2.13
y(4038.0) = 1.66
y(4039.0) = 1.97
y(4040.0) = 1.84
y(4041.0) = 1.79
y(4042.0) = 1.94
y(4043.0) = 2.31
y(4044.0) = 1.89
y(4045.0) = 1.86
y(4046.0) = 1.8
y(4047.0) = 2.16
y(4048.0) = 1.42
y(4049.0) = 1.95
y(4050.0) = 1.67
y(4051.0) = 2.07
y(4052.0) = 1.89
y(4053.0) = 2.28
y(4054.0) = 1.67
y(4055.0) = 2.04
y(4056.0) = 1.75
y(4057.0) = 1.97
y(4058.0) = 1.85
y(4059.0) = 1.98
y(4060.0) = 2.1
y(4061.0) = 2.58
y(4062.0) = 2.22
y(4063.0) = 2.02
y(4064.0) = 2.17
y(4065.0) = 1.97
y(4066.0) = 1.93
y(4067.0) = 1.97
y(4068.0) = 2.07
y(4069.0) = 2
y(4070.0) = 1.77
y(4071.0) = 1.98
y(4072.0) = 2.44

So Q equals 2.17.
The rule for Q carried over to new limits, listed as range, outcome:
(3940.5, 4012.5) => 1.77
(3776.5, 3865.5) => 1.76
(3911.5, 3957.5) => 1.8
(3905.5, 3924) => 1.92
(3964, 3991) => 1.62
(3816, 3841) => 1.71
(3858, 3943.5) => 1.85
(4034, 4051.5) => 1.92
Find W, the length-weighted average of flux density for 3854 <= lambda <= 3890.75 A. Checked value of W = 1.94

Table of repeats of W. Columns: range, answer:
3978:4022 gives 1.89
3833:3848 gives 1.59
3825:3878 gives 1.84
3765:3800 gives 1.67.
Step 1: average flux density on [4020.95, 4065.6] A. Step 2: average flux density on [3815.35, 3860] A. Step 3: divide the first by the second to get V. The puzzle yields 1.13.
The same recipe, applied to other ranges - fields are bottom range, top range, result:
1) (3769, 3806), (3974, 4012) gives 1.09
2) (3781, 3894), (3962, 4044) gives 1.02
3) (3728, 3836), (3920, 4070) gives 1.07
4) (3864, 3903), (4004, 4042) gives 1.05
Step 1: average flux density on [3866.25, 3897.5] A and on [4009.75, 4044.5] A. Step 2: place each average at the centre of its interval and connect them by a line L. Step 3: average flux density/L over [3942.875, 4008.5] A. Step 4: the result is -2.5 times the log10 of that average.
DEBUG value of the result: 0.09 mag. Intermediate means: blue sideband 1.86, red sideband 1.95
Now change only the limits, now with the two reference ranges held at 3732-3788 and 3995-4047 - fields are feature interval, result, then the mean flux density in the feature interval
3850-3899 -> -0.05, 1.89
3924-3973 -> 0.10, 1.72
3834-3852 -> 0.08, 1.66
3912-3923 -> -0.03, 1.91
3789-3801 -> 0.08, 1.61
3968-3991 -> 0.18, 1.61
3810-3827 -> -0.07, 1.87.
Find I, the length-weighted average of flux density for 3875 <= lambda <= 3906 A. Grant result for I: 1.74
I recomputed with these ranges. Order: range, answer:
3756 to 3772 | 1.73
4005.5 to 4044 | 1.94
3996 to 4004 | 1.99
